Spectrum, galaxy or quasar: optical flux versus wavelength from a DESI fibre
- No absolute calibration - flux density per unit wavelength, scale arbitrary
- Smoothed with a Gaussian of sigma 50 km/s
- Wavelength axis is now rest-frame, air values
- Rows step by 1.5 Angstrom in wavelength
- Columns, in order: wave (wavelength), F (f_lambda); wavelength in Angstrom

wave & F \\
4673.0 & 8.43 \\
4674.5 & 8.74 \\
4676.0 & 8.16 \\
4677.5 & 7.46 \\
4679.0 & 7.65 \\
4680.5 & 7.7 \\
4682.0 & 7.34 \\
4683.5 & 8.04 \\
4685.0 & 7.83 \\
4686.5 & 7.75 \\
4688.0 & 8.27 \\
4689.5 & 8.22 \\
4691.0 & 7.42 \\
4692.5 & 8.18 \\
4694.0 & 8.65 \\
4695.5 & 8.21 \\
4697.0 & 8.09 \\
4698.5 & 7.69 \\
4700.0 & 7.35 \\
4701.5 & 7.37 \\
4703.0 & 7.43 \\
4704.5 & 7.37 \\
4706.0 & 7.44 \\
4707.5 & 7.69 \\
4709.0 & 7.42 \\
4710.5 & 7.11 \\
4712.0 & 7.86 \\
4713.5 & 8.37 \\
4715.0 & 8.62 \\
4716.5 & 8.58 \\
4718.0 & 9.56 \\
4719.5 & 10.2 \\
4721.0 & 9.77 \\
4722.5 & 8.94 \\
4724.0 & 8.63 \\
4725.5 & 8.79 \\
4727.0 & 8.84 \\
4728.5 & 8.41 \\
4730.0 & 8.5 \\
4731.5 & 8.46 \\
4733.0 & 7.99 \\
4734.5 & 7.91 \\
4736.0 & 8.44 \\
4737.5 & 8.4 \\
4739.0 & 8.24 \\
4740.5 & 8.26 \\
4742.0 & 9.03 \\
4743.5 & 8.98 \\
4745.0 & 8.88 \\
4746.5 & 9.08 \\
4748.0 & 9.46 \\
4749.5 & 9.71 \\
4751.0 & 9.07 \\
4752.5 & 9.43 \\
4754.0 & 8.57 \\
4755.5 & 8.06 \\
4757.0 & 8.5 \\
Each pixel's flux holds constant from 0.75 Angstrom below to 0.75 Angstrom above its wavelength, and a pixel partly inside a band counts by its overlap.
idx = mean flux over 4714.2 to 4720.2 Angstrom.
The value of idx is 9.22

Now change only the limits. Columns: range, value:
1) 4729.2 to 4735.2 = 8.22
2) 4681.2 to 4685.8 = 7.74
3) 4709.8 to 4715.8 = 8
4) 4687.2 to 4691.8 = 7.97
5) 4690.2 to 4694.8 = 8.09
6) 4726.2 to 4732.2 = 8.56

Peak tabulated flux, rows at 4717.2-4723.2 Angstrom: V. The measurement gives 10.2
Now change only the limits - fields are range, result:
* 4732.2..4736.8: 8.44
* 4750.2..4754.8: 9.43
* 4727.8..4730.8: 8.5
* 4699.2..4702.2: 7.37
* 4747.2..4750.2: 9.71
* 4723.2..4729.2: 8.84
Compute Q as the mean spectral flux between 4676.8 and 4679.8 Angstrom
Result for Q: 7.56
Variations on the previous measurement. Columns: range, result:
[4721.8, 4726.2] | 8.78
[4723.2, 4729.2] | 8.67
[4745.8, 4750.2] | 9.42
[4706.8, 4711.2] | 7.41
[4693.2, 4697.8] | 8.31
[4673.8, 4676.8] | 8.43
